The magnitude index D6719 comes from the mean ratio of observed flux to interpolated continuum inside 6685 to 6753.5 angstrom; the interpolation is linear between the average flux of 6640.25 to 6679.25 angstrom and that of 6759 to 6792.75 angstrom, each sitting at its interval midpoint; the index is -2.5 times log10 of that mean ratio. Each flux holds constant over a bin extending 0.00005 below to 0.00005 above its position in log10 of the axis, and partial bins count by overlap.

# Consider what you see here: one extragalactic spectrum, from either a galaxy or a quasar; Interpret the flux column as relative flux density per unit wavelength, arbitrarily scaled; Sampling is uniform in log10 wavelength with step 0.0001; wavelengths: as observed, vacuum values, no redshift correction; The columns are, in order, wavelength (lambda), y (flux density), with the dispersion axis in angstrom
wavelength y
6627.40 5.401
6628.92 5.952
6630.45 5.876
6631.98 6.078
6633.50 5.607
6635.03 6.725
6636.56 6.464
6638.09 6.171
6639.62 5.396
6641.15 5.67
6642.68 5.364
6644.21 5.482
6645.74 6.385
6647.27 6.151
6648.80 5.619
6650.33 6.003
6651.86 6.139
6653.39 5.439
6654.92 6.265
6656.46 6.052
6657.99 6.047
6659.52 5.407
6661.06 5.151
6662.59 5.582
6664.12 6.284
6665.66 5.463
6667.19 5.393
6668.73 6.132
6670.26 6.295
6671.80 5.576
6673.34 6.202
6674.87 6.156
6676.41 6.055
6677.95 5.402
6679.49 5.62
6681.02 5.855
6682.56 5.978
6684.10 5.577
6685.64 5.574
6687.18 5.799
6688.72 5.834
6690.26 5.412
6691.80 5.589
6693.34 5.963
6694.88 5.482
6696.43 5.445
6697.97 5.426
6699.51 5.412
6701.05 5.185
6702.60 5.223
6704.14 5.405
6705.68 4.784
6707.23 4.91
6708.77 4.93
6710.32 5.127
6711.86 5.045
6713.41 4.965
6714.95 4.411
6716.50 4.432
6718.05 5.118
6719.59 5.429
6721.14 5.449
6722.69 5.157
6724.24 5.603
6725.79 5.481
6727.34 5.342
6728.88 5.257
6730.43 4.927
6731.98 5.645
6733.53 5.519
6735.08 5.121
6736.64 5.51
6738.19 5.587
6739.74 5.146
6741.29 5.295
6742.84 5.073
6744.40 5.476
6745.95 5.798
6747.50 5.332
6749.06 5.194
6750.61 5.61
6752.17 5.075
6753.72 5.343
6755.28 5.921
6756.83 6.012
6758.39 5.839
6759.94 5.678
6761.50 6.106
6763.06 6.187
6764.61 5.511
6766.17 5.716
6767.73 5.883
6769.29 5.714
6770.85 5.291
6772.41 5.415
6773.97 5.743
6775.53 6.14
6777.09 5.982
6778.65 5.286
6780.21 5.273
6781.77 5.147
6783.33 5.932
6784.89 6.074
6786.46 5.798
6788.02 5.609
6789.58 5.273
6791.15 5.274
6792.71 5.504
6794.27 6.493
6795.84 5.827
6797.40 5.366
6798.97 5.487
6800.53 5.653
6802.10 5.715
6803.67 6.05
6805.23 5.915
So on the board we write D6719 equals 0.09 mag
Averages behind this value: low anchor 5.82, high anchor 5.67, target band 5.31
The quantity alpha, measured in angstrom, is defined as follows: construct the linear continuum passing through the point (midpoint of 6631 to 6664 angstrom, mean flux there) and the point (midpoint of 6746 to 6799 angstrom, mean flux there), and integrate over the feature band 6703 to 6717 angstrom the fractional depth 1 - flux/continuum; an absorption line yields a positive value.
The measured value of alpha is 2.1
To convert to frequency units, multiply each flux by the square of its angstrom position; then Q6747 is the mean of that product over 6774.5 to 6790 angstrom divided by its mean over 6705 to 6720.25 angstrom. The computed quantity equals 1.2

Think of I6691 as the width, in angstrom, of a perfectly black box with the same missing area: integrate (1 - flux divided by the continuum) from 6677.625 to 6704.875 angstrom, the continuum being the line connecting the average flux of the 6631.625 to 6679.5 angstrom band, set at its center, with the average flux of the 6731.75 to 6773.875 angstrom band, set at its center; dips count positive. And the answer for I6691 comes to 0.9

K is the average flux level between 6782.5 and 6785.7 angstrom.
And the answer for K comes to 5.98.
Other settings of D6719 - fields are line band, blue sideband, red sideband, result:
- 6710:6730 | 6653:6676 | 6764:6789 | 0.12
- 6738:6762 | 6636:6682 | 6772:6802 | 0.04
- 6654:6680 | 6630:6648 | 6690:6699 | -0.01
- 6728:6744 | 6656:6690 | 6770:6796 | 0.08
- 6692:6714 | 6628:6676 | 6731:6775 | 0.09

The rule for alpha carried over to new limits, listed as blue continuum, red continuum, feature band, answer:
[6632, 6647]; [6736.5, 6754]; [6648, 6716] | 1.6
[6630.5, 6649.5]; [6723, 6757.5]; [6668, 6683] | -0.5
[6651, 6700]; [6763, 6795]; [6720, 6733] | 0.8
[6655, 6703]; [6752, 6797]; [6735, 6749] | 0.8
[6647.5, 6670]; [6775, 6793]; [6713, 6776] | 2.4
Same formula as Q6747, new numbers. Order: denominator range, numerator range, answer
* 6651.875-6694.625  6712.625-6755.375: 0.93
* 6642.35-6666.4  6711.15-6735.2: 0.91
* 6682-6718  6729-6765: 1.06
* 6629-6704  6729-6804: 1.00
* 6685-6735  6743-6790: 1.09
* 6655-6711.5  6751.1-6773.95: 1.04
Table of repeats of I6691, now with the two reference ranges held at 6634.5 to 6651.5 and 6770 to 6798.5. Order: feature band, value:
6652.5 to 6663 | 0.3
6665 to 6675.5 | 0.0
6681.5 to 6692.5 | 0.3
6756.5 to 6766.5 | -0.3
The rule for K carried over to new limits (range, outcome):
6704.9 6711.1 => 4.94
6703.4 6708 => 5.03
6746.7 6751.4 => 5.38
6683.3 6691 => 5.64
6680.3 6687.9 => 5.75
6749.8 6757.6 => 5.59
